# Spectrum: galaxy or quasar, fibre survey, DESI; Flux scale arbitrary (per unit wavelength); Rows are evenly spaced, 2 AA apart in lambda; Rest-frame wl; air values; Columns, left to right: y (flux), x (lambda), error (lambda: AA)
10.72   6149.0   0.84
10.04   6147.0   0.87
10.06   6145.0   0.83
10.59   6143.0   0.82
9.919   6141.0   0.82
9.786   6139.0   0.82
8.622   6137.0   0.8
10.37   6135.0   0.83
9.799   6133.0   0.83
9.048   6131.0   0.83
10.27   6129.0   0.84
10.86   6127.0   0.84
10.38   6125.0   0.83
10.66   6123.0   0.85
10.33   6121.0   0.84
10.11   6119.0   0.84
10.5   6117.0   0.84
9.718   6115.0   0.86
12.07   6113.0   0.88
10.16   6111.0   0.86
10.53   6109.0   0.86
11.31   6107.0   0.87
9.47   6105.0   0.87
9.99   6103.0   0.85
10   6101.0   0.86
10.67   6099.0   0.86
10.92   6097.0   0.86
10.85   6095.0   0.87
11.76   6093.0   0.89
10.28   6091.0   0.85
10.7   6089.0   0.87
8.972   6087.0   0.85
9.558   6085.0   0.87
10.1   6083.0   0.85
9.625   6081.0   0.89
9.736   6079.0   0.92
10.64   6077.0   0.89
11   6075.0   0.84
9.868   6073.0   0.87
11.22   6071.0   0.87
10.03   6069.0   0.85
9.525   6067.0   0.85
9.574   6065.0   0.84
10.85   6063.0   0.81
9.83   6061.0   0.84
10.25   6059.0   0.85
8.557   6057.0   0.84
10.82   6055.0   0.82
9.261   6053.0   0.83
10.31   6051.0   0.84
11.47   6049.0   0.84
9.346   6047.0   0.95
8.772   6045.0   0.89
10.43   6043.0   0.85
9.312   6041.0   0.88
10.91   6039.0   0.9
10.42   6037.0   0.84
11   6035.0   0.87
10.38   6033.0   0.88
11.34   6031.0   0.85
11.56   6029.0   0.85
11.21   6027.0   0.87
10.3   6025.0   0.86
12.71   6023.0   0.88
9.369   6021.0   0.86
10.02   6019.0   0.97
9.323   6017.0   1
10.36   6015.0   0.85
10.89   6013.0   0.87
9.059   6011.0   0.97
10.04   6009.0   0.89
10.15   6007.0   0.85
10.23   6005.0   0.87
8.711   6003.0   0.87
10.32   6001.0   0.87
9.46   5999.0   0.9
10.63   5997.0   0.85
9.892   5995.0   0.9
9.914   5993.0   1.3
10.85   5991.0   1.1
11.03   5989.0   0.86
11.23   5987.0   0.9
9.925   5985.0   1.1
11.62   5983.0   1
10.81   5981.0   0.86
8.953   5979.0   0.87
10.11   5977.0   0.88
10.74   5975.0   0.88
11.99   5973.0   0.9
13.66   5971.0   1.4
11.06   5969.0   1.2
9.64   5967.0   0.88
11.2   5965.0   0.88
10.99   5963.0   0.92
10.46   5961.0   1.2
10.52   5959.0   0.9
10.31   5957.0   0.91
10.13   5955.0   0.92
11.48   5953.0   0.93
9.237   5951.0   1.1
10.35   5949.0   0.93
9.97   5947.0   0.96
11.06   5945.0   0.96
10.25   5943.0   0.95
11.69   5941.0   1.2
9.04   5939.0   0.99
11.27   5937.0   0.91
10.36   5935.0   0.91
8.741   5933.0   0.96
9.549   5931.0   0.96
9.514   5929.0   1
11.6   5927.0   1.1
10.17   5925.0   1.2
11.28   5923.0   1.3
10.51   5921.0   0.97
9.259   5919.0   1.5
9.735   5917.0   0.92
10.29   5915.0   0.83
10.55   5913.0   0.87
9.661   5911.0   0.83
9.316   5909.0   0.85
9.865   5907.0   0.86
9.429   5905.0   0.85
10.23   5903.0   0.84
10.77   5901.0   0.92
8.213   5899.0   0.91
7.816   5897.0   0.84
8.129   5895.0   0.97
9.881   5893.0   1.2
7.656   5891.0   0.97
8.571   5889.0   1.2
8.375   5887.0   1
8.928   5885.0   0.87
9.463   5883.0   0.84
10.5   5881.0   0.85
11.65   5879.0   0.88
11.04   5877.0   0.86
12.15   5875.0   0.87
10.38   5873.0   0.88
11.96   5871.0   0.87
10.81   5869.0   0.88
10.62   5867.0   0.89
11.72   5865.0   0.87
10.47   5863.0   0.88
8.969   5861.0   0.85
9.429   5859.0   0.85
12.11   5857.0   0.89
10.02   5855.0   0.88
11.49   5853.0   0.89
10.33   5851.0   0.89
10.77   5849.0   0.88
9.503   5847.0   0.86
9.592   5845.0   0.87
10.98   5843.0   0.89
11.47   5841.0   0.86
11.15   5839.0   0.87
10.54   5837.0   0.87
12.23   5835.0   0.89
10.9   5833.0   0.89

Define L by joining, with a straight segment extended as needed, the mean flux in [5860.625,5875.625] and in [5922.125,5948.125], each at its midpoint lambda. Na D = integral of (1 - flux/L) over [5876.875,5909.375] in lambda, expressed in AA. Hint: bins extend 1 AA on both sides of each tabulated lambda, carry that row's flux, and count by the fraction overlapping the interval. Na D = 4.1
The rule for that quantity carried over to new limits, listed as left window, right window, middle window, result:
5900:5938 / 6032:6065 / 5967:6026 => -2.0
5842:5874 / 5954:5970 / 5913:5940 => 1.1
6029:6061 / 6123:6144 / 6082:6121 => -1.3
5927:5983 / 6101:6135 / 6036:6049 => 0.5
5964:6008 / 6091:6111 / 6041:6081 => 2.0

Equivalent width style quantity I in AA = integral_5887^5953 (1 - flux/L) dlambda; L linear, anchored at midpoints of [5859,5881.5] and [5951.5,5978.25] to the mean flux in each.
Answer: 6.5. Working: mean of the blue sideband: 10.9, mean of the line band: 9.81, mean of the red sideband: 10.9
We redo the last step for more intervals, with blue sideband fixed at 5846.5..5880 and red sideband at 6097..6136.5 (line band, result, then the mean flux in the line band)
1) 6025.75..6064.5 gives 0.6 AA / 10.3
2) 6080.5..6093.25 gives 0.4 AA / 10.1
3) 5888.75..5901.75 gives 2.5 AA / 8.69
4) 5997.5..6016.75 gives 1.1 AA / 9.91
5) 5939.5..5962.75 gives 0.3 AA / 10.5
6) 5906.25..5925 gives 1.1 AA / 10.1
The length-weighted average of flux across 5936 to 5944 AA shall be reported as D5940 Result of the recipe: 10.6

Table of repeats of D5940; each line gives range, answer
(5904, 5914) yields 9.76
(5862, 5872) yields 11.1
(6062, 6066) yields 10.2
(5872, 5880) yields 11.3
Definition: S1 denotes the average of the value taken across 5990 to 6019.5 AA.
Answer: 9.99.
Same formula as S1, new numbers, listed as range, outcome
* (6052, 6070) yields 9.86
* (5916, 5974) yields 10.5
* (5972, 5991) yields 10.7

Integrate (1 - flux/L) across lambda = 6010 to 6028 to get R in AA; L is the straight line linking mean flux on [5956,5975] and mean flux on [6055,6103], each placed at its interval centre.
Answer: 0.5 AA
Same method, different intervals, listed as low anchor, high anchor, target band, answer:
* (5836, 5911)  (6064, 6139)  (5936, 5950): -0.5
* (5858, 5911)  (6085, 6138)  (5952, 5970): -1.1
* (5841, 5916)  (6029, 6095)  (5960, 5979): -1.6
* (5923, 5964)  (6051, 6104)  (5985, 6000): -0.2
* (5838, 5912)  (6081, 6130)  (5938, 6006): -1.9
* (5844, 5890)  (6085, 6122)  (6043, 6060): 0.9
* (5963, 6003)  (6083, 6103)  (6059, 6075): 0.4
